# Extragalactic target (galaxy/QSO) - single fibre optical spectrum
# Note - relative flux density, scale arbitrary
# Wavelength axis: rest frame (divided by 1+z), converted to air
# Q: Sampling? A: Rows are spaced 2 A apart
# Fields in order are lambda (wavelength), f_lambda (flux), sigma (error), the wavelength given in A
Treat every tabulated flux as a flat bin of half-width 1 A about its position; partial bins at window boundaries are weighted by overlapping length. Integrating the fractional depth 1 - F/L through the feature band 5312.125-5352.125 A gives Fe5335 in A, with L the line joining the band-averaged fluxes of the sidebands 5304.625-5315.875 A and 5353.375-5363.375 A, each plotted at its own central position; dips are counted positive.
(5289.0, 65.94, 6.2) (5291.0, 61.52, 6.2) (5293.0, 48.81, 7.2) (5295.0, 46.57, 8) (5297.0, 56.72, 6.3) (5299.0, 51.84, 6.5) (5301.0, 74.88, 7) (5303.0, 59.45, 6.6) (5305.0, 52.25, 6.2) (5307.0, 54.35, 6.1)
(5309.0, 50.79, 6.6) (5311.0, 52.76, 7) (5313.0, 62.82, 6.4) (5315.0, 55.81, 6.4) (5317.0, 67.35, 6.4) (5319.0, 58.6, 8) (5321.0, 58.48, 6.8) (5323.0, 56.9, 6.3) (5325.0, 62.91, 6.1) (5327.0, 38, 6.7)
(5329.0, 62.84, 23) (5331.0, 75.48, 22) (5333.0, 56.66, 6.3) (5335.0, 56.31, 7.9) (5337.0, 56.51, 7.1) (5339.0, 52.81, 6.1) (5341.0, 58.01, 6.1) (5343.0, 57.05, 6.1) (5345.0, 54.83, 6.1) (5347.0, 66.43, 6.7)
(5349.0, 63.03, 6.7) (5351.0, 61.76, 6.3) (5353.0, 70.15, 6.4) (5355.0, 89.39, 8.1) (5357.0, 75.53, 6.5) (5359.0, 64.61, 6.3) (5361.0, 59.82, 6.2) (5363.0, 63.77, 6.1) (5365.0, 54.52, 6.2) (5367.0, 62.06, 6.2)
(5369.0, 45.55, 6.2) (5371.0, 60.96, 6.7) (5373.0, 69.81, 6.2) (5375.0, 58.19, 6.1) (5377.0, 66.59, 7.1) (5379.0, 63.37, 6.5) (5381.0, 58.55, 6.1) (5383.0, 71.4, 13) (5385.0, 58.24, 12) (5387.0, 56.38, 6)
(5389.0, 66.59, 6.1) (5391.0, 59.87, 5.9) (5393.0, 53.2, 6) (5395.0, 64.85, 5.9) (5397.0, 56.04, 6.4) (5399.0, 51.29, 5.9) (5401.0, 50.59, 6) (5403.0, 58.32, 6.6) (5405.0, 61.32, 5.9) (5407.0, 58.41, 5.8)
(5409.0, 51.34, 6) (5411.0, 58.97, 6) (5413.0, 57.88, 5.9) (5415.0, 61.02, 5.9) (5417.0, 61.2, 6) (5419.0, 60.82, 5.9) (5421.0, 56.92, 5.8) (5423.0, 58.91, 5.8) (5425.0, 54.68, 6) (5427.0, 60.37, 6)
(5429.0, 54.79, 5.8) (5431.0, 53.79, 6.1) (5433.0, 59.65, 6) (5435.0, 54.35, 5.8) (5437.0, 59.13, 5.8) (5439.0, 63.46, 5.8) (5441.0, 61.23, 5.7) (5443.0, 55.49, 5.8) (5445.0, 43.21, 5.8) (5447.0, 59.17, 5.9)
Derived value 1.84 A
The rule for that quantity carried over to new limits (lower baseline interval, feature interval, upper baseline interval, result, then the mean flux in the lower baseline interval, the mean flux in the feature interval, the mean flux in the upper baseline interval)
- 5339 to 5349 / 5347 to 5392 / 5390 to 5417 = -4.3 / 58.8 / 63.7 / 57.3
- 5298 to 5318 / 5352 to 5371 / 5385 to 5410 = -2.3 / 58.2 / 64.8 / 57.4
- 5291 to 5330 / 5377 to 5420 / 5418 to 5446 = -1.8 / 56.6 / 59.2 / 56.9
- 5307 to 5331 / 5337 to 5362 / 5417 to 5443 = -2.7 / 57.7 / 64.1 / 58.2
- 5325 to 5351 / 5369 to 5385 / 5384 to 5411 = -1.3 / 58.5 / 62.6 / 57.5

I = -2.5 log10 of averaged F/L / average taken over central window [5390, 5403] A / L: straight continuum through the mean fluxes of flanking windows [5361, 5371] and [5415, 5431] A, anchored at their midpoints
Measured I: 0.030 mag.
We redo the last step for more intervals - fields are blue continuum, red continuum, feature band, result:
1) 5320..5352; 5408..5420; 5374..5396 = -0.05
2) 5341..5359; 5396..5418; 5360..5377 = 0.06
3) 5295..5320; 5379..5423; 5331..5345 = 0.01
